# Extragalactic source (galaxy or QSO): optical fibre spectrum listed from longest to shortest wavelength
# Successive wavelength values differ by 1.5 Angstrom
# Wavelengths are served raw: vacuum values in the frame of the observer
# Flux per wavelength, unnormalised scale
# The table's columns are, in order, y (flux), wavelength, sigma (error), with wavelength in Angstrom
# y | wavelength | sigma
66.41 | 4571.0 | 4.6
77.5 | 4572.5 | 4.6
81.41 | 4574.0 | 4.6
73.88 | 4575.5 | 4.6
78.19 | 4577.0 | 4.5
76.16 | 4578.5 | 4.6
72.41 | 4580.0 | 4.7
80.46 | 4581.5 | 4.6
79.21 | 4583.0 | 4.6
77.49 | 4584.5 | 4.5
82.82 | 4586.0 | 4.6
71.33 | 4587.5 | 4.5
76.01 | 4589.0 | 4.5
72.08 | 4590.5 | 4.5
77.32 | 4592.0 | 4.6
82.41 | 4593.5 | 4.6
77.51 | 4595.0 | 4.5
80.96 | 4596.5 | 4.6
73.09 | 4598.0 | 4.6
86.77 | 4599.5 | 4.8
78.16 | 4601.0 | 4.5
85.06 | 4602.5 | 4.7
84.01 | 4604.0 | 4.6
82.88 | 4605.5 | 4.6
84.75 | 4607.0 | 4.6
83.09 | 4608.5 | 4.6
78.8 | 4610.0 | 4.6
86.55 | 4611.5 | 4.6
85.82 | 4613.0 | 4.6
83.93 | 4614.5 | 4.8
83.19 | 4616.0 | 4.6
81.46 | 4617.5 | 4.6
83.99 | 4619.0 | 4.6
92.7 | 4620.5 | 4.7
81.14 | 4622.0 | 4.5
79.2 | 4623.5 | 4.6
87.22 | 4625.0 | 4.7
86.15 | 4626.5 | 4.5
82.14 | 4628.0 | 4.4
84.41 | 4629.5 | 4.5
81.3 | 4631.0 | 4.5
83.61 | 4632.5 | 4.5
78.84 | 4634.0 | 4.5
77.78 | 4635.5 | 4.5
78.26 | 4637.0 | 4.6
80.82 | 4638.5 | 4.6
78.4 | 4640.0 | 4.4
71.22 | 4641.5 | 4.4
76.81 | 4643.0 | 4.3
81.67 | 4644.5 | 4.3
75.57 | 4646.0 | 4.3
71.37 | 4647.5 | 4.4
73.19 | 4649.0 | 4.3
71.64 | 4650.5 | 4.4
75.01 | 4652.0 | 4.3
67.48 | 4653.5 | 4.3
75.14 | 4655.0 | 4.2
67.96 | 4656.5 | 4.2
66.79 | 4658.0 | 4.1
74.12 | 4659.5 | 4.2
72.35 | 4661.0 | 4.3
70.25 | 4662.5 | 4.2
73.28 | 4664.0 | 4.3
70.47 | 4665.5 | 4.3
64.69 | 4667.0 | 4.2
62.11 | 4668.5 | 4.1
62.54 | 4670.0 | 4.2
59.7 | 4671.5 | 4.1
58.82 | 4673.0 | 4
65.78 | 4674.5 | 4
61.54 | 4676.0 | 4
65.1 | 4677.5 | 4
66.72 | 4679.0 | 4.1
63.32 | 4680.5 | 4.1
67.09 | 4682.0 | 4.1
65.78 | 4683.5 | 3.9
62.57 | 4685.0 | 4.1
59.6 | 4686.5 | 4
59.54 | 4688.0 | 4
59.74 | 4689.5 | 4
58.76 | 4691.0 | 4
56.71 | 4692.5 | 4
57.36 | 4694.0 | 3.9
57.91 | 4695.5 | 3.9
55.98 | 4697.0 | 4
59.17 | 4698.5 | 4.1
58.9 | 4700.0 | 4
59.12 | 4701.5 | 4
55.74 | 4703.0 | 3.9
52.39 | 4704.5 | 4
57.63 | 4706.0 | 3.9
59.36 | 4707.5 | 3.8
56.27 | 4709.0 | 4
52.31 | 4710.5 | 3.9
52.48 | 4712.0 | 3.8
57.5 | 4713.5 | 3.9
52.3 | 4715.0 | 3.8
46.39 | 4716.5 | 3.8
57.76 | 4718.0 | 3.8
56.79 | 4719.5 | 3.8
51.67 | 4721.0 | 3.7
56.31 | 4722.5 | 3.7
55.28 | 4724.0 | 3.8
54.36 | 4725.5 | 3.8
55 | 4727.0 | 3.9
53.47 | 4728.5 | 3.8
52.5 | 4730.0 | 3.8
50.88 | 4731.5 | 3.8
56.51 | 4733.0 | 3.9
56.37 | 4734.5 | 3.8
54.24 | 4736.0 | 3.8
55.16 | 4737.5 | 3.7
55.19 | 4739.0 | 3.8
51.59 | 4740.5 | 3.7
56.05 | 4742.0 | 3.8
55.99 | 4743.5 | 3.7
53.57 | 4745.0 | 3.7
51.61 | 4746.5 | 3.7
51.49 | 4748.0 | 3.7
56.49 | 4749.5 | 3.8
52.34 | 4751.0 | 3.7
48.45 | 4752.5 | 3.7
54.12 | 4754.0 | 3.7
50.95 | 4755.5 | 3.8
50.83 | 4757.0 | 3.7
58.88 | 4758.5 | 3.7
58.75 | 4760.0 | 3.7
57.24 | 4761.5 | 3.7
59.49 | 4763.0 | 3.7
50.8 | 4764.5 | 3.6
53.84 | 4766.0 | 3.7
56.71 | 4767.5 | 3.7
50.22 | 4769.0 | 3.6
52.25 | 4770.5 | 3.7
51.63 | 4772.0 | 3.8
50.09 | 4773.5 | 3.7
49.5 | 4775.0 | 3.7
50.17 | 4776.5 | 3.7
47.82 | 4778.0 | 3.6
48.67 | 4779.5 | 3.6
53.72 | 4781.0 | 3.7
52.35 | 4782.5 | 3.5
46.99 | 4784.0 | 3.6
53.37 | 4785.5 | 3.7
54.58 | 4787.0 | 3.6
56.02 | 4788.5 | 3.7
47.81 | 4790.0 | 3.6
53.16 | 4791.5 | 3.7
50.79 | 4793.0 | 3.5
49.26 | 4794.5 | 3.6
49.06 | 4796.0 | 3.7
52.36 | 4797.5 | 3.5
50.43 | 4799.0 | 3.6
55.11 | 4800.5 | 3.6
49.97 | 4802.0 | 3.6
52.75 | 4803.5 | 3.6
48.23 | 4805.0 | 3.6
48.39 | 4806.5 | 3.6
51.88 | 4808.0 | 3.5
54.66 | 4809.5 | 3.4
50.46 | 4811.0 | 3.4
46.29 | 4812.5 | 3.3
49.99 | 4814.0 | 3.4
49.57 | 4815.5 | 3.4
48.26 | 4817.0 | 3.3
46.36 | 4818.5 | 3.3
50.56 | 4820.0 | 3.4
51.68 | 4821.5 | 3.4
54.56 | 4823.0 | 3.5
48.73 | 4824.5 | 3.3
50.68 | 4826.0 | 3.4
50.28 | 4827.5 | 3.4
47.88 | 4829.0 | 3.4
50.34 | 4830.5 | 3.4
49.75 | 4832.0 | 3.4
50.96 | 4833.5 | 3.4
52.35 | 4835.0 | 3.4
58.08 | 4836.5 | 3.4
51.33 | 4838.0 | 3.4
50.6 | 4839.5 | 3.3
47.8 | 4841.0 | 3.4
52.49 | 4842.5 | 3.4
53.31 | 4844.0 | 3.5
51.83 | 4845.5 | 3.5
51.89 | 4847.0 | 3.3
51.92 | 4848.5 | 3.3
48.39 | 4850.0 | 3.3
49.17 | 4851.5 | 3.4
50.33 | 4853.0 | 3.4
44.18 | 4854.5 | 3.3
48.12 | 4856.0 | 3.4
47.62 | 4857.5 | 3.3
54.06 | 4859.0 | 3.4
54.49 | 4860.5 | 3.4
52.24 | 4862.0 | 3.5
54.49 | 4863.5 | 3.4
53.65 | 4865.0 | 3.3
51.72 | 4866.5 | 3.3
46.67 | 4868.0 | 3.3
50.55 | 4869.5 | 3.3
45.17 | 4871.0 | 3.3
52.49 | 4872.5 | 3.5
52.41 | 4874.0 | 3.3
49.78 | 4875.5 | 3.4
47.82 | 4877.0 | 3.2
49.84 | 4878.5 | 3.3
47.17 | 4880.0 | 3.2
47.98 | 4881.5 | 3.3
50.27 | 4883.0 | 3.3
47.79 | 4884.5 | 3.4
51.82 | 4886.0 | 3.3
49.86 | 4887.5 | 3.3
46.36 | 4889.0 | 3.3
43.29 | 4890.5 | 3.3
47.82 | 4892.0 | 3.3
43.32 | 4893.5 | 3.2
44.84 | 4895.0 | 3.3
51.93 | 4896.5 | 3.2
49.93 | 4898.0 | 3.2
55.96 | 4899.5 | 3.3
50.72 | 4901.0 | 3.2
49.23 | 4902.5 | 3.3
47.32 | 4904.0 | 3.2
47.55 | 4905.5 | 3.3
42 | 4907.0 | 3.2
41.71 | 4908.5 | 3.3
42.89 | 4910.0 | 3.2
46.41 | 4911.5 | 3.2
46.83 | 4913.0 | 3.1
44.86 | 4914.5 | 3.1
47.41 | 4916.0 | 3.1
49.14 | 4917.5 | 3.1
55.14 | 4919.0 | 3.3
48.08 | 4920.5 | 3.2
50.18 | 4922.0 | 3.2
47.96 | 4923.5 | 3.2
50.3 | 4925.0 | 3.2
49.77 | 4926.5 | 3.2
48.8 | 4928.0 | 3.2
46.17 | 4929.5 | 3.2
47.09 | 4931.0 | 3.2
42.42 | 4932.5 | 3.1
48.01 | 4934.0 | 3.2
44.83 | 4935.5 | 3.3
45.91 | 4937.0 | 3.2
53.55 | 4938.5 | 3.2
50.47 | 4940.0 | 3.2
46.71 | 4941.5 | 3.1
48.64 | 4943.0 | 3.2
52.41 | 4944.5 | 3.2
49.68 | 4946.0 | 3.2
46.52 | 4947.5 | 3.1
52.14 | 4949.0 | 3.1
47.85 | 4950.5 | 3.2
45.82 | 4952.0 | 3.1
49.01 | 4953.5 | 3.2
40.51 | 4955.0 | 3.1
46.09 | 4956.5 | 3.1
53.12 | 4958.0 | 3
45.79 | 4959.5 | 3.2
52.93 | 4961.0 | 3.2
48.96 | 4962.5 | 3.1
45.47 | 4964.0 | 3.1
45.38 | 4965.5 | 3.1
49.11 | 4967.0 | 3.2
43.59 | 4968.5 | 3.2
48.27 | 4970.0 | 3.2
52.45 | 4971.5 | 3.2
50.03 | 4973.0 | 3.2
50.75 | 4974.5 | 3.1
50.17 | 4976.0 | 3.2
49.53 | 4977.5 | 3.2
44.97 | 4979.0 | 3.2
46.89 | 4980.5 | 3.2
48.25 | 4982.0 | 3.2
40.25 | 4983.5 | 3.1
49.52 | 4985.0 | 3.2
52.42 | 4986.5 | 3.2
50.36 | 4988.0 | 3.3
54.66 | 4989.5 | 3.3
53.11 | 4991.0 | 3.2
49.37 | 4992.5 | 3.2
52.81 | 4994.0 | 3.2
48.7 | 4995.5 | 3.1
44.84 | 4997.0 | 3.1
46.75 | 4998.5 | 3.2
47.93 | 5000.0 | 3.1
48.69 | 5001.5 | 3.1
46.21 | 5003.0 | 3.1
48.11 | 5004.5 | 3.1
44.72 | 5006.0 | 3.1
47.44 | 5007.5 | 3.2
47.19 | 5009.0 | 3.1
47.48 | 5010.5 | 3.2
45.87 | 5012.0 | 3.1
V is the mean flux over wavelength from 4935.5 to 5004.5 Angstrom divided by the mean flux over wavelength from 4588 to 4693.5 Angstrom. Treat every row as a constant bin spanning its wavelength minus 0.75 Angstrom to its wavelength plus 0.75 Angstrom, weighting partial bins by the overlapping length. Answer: 0.65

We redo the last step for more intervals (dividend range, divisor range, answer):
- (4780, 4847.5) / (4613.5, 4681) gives 0.68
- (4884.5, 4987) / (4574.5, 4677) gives 0.62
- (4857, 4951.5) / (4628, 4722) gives 0.74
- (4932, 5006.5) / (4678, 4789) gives 0.88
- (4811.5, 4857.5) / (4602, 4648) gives 0.61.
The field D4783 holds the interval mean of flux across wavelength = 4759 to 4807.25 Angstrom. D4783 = 52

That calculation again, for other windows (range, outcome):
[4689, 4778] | 54.5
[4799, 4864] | 50.7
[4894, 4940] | 47.9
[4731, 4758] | 53.5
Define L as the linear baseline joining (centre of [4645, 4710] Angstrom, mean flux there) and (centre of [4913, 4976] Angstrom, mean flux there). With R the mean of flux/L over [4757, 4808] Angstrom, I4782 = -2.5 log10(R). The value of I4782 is 0.11 mag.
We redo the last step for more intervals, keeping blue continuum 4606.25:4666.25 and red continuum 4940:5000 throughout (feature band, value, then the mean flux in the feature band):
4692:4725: 0.279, 55.7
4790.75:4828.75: 0.239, 50.5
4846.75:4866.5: 0.157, 50.8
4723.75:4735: 0.279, 54.2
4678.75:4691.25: 0.184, 62.6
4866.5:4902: 0.151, 48.9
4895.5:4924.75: 0.122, 48.2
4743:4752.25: 0.273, 53.2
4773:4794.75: 0.267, 51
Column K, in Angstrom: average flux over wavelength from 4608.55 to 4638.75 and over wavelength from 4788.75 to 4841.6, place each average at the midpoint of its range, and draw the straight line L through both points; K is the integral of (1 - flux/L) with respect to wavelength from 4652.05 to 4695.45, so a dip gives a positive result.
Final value 5.6 Angstrom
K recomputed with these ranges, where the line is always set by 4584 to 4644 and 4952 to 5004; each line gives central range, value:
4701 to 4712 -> 2.56 Angstrom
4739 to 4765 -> 5.50 Angstrom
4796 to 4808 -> 2.47 Angstrom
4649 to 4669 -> 1.73 Angstrom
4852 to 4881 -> 4.10 Angstrom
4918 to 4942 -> 1.92 Angstrom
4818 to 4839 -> 3.66 Angstrom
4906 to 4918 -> 2.03 Angstrom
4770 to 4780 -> 2.49 Angstrom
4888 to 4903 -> 1.99 Angstrom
